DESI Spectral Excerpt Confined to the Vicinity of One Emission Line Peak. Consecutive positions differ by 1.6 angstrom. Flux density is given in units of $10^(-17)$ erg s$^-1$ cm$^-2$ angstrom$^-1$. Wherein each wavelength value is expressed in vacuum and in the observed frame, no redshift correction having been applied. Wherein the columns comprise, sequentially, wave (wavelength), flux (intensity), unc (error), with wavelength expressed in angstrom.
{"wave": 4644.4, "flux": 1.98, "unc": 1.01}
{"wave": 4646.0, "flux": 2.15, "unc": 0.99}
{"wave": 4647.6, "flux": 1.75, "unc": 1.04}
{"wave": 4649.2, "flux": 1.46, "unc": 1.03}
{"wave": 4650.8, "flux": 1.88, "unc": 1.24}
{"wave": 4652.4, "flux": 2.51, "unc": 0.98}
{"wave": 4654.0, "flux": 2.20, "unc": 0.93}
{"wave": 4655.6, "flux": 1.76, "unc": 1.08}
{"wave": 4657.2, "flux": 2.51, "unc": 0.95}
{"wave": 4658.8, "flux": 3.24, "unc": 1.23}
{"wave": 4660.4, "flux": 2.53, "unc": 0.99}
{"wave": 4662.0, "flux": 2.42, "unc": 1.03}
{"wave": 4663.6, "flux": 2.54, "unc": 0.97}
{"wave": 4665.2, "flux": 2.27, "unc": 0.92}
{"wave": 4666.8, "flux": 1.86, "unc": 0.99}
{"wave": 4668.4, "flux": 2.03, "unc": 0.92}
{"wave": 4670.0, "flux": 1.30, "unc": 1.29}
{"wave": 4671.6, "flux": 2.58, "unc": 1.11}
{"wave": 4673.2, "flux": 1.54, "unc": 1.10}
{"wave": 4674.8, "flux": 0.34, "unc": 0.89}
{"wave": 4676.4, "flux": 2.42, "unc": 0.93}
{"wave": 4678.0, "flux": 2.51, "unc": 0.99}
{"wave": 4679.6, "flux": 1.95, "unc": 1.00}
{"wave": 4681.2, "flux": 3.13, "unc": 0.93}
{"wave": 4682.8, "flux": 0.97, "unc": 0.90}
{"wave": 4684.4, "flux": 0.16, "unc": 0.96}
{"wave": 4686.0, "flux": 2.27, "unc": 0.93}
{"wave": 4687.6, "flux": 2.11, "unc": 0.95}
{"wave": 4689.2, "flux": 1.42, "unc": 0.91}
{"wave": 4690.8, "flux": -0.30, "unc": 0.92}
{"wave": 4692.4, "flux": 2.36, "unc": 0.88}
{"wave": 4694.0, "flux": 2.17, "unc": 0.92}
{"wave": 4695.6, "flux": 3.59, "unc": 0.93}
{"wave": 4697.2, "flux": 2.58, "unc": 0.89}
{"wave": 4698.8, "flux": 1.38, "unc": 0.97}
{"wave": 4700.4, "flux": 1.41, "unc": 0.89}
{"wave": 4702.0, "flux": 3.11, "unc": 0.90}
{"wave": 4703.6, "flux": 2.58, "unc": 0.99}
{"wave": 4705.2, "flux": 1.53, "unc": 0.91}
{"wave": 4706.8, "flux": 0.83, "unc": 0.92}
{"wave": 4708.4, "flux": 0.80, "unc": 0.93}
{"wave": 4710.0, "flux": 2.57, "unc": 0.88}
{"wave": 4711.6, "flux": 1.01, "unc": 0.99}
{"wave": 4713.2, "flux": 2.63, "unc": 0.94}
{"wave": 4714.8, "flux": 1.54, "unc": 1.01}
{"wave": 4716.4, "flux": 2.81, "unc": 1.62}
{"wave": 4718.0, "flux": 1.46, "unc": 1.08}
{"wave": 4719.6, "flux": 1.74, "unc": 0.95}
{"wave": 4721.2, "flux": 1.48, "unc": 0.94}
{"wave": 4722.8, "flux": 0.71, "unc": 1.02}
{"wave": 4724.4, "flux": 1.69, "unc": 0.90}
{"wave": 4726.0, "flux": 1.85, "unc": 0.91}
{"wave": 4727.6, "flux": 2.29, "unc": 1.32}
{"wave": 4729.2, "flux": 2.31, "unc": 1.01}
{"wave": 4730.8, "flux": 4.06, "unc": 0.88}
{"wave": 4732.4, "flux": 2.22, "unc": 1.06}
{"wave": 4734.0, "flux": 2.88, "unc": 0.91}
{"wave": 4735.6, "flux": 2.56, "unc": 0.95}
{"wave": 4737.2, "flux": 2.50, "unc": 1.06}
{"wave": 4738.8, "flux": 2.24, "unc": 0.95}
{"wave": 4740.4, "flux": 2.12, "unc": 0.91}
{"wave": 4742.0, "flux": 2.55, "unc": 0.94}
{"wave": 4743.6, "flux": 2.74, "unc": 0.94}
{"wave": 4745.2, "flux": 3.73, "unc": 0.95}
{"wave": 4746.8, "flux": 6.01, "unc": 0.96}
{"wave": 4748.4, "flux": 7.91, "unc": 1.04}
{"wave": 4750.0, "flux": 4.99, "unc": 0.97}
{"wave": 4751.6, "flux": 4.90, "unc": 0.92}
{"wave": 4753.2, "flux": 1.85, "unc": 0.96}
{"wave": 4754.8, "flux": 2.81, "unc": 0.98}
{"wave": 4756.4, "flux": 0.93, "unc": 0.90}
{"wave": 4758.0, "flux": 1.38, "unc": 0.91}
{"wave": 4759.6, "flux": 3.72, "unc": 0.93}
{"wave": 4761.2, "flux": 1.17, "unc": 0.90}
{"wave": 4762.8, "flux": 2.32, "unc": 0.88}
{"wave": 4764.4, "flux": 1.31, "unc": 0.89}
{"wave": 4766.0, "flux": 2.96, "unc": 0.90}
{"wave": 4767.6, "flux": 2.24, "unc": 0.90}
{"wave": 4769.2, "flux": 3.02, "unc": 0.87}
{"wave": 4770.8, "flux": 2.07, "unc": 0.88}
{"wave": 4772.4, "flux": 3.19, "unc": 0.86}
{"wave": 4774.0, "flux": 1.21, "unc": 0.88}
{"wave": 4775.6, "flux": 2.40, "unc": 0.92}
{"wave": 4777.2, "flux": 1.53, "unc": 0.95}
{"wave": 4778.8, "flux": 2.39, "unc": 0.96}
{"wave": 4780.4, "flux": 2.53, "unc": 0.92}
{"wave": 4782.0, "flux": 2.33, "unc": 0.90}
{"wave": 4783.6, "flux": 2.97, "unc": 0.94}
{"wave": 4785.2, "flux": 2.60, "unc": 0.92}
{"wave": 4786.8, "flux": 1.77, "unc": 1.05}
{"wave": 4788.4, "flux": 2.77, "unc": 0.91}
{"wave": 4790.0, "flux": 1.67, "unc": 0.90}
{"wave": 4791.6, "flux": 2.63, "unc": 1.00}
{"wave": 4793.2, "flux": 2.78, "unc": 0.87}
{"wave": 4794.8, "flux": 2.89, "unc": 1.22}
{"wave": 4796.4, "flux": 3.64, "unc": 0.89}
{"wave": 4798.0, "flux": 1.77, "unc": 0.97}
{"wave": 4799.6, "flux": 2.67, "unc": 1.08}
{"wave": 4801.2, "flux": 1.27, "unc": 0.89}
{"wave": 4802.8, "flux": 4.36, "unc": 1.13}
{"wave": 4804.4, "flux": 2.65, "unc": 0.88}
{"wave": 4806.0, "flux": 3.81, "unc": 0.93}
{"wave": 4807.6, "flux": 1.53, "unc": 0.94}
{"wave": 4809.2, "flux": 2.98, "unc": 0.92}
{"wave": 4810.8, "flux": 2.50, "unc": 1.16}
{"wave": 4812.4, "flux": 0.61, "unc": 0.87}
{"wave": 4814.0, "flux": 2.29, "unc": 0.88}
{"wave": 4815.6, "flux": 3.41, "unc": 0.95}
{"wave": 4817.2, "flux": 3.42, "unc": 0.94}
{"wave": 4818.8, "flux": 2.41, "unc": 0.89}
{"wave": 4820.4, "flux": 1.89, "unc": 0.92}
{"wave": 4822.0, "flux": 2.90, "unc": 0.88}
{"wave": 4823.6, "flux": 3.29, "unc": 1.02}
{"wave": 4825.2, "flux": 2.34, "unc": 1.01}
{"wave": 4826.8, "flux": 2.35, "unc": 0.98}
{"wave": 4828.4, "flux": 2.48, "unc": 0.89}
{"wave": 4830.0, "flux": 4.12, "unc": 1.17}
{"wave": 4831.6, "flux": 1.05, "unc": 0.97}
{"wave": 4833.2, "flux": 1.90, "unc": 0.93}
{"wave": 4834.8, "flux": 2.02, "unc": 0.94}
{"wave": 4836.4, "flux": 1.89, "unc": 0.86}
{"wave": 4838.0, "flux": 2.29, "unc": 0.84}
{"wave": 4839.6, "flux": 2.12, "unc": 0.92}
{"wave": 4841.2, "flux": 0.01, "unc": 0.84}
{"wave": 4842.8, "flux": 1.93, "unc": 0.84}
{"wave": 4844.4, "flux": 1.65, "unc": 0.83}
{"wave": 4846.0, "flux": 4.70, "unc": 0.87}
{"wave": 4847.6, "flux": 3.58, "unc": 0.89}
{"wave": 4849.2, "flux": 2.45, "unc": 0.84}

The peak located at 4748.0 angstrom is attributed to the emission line [O II]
